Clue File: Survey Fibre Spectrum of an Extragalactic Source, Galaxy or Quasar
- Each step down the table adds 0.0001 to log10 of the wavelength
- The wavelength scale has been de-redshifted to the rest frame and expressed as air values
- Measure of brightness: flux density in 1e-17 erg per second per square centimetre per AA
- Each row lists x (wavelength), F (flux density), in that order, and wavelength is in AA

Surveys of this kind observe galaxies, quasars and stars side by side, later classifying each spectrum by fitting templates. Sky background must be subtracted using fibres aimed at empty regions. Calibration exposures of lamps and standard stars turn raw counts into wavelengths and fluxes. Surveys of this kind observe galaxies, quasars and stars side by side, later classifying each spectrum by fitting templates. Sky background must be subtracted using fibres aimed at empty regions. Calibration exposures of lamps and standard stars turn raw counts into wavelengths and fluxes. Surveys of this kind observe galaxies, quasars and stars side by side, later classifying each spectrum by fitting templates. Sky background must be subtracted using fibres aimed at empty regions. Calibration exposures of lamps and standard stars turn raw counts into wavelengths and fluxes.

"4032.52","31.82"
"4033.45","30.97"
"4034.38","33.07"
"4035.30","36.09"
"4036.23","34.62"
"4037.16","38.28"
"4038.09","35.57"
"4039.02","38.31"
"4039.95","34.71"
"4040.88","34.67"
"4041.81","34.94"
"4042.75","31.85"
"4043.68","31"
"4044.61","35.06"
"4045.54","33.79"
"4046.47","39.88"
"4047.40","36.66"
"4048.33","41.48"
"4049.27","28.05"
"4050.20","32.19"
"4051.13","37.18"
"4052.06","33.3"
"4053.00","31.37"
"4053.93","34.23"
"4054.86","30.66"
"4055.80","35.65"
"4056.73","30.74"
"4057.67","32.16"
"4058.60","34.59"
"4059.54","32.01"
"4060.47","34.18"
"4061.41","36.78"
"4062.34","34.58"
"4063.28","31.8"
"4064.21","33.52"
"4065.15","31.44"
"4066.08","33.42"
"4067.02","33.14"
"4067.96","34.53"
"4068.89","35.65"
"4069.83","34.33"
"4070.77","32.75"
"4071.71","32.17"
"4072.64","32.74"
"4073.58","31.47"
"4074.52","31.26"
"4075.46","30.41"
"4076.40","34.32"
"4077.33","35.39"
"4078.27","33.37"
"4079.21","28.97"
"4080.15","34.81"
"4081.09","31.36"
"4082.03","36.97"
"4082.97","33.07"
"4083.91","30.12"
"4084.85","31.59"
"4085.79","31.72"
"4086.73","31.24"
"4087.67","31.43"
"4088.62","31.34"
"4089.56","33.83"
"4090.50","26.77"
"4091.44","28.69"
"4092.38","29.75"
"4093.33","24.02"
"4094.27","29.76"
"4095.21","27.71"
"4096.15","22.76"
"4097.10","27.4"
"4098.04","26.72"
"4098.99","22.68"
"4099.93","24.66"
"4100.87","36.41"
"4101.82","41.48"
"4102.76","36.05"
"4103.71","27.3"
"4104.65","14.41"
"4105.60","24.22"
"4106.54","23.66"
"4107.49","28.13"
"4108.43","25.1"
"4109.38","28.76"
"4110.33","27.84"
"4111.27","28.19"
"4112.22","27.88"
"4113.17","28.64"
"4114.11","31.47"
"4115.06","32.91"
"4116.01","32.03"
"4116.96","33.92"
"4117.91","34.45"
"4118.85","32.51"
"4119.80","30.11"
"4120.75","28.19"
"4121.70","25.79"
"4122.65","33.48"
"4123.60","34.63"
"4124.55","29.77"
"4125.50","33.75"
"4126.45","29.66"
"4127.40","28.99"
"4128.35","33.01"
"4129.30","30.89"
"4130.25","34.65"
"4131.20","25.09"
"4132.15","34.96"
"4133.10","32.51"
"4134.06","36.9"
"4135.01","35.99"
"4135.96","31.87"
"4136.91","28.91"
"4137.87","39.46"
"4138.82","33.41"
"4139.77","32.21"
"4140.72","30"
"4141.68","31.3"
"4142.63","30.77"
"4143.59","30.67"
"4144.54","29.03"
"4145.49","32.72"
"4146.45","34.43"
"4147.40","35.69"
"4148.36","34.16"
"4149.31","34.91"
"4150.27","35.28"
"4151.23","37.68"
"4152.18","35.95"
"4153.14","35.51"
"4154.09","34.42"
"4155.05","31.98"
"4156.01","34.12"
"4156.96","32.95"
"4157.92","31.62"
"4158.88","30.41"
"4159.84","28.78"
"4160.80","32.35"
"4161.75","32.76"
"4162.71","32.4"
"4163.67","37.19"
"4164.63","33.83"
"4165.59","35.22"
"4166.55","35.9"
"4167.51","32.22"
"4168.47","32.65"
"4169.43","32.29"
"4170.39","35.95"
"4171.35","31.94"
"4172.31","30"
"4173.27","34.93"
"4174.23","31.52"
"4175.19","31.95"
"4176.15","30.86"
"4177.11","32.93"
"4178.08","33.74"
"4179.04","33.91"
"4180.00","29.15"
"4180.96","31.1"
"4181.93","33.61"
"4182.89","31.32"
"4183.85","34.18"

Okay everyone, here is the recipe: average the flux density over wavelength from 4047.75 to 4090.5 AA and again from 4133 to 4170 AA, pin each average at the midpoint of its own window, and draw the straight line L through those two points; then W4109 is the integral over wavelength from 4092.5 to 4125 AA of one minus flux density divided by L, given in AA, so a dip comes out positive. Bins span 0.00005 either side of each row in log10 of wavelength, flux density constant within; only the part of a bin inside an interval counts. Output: 4.2 AA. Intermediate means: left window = 33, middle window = 28.9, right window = 33.4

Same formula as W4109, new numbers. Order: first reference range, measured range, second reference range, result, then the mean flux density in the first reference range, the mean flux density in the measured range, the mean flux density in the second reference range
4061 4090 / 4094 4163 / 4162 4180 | 4.0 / 32.9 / 31.1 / 33.2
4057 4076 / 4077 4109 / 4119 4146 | 3.1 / 33.1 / 29.5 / 31.7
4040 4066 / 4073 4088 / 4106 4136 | 0.1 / 33.9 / 32.4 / 30.8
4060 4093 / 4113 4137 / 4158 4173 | 0.7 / 32.5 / 31.8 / 32.9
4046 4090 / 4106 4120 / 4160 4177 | 1.5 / 33.3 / 29.7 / 33.1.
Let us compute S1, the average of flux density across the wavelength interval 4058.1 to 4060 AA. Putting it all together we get 33.3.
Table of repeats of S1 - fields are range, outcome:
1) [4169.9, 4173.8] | 33.2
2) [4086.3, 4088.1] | 31.4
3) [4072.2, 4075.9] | 31.4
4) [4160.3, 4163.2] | 32.5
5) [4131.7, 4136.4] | 34.4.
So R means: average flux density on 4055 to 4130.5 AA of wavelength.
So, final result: 31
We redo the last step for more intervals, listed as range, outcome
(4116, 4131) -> 31.5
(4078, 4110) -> 29.3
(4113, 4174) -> 32.7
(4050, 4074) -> 33.3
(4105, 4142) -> 30.8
